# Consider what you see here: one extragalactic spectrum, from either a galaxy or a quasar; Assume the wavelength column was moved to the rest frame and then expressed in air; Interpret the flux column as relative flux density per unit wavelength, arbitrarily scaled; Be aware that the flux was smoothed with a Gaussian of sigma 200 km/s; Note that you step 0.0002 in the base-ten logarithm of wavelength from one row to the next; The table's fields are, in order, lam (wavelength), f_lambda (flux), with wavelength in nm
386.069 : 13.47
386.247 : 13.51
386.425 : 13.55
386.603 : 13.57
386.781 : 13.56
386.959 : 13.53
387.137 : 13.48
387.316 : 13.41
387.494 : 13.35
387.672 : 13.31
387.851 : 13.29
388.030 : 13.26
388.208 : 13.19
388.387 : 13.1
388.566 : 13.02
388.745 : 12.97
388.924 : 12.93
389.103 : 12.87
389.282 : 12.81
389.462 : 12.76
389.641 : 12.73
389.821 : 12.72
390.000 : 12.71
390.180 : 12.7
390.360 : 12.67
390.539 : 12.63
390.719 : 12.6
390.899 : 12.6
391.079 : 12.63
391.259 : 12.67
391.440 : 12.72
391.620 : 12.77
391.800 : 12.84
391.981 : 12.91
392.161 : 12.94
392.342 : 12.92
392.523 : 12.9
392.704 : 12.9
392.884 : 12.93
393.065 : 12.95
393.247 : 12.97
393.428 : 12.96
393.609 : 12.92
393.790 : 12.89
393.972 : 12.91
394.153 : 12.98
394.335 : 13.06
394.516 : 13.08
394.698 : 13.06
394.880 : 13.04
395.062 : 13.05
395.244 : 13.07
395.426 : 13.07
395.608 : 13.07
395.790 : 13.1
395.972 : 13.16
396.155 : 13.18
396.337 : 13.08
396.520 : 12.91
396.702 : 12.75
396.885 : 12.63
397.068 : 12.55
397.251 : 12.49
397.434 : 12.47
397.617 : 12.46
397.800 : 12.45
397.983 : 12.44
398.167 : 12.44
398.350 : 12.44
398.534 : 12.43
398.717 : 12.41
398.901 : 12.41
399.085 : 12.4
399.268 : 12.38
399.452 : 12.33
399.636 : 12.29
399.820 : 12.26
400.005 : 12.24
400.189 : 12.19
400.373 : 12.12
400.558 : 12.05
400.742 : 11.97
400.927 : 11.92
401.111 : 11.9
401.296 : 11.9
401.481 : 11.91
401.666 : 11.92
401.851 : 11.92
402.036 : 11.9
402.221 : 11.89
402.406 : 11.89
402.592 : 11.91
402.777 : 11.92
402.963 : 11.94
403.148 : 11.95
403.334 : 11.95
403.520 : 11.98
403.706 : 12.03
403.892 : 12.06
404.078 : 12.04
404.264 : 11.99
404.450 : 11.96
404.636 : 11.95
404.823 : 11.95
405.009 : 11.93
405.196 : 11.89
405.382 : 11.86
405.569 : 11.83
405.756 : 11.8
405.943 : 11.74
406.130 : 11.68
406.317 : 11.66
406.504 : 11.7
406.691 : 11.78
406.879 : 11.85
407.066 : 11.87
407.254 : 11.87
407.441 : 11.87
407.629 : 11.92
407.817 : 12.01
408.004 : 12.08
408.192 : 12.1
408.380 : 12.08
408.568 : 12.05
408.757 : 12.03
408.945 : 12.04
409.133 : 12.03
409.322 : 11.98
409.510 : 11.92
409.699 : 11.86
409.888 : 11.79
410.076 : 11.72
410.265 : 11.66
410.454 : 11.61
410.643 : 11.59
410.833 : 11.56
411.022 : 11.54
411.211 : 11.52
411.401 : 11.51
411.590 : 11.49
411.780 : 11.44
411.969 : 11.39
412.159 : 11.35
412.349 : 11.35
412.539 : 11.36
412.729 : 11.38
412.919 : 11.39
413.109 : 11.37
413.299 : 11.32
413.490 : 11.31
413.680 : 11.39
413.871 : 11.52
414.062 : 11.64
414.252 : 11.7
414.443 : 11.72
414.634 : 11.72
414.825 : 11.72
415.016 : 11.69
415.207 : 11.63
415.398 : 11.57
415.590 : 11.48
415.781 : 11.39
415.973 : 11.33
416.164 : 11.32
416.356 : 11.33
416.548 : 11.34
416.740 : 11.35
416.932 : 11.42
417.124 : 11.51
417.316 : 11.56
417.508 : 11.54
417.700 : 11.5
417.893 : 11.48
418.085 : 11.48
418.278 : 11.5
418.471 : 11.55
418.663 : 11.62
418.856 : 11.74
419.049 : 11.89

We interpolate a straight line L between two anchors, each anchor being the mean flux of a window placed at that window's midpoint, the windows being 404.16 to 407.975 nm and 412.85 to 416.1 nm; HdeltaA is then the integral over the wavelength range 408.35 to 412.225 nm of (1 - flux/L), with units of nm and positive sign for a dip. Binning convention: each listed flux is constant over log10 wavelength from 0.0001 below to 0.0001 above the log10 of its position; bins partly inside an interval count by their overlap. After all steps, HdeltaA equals -0.008 nm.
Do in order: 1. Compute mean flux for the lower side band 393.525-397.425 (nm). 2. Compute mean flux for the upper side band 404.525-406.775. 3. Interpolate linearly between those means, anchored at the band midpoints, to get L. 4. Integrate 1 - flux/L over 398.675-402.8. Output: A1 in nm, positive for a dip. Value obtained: 0.09 nm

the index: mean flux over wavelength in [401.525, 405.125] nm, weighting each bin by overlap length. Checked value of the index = 12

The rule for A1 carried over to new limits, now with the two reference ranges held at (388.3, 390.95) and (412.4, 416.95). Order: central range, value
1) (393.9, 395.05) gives -0.045 nm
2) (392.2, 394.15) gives -0.050 nm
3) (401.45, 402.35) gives 0.018 nm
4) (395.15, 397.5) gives -0.085 nm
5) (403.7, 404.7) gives 0.002 nm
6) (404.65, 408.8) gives 0.001 nm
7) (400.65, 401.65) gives 0.022 nm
